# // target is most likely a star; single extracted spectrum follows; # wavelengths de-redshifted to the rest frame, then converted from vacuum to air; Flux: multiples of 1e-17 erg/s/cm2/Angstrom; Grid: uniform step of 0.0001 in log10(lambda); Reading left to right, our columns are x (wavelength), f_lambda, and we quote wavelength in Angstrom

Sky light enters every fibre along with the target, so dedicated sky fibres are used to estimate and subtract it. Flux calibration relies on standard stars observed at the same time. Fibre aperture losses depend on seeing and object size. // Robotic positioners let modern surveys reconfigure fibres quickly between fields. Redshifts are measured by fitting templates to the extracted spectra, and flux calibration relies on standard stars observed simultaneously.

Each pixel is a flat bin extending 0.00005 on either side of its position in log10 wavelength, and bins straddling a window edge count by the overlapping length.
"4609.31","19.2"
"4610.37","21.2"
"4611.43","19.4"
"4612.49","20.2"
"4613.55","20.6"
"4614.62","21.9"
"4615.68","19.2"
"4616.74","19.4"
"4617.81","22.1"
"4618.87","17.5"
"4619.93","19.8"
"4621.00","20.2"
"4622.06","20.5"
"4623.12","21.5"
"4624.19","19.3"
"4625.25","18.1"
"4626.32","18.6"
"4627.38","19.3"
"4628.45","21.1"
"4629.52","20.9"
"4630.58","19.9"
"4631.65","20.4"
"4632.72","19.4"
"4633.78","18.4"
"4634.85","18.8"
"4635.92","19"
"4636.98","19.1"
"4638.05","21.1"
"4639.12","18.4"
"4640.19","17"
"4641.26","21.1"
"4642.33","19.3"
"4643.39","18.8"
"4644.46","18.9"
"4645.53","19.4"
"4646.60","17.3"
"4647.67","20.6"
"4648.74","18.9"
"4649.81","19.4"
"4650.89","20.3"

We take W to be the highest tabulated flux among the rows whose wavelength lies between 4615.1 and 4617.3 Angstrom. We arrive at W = 19.4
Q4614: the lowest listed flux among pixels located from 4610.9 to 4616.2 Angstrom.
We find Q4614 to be 19.2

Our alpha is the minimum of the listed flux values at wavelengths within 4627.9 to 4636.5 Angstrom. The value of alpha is 18.4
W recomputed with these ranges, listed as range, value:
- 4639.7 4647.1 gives 21.1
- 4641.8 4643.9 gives 19.3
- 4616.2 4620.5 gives 22.1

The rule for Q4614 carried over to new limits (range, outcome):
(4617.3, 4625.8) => 17.5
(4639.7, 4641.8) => 17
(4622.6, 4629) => 18.1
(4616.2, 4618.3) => 19.4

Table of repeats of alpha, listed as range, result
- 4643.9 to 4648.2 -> 17.3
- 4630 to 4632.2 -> 19.9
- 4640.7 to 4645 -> 18.8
